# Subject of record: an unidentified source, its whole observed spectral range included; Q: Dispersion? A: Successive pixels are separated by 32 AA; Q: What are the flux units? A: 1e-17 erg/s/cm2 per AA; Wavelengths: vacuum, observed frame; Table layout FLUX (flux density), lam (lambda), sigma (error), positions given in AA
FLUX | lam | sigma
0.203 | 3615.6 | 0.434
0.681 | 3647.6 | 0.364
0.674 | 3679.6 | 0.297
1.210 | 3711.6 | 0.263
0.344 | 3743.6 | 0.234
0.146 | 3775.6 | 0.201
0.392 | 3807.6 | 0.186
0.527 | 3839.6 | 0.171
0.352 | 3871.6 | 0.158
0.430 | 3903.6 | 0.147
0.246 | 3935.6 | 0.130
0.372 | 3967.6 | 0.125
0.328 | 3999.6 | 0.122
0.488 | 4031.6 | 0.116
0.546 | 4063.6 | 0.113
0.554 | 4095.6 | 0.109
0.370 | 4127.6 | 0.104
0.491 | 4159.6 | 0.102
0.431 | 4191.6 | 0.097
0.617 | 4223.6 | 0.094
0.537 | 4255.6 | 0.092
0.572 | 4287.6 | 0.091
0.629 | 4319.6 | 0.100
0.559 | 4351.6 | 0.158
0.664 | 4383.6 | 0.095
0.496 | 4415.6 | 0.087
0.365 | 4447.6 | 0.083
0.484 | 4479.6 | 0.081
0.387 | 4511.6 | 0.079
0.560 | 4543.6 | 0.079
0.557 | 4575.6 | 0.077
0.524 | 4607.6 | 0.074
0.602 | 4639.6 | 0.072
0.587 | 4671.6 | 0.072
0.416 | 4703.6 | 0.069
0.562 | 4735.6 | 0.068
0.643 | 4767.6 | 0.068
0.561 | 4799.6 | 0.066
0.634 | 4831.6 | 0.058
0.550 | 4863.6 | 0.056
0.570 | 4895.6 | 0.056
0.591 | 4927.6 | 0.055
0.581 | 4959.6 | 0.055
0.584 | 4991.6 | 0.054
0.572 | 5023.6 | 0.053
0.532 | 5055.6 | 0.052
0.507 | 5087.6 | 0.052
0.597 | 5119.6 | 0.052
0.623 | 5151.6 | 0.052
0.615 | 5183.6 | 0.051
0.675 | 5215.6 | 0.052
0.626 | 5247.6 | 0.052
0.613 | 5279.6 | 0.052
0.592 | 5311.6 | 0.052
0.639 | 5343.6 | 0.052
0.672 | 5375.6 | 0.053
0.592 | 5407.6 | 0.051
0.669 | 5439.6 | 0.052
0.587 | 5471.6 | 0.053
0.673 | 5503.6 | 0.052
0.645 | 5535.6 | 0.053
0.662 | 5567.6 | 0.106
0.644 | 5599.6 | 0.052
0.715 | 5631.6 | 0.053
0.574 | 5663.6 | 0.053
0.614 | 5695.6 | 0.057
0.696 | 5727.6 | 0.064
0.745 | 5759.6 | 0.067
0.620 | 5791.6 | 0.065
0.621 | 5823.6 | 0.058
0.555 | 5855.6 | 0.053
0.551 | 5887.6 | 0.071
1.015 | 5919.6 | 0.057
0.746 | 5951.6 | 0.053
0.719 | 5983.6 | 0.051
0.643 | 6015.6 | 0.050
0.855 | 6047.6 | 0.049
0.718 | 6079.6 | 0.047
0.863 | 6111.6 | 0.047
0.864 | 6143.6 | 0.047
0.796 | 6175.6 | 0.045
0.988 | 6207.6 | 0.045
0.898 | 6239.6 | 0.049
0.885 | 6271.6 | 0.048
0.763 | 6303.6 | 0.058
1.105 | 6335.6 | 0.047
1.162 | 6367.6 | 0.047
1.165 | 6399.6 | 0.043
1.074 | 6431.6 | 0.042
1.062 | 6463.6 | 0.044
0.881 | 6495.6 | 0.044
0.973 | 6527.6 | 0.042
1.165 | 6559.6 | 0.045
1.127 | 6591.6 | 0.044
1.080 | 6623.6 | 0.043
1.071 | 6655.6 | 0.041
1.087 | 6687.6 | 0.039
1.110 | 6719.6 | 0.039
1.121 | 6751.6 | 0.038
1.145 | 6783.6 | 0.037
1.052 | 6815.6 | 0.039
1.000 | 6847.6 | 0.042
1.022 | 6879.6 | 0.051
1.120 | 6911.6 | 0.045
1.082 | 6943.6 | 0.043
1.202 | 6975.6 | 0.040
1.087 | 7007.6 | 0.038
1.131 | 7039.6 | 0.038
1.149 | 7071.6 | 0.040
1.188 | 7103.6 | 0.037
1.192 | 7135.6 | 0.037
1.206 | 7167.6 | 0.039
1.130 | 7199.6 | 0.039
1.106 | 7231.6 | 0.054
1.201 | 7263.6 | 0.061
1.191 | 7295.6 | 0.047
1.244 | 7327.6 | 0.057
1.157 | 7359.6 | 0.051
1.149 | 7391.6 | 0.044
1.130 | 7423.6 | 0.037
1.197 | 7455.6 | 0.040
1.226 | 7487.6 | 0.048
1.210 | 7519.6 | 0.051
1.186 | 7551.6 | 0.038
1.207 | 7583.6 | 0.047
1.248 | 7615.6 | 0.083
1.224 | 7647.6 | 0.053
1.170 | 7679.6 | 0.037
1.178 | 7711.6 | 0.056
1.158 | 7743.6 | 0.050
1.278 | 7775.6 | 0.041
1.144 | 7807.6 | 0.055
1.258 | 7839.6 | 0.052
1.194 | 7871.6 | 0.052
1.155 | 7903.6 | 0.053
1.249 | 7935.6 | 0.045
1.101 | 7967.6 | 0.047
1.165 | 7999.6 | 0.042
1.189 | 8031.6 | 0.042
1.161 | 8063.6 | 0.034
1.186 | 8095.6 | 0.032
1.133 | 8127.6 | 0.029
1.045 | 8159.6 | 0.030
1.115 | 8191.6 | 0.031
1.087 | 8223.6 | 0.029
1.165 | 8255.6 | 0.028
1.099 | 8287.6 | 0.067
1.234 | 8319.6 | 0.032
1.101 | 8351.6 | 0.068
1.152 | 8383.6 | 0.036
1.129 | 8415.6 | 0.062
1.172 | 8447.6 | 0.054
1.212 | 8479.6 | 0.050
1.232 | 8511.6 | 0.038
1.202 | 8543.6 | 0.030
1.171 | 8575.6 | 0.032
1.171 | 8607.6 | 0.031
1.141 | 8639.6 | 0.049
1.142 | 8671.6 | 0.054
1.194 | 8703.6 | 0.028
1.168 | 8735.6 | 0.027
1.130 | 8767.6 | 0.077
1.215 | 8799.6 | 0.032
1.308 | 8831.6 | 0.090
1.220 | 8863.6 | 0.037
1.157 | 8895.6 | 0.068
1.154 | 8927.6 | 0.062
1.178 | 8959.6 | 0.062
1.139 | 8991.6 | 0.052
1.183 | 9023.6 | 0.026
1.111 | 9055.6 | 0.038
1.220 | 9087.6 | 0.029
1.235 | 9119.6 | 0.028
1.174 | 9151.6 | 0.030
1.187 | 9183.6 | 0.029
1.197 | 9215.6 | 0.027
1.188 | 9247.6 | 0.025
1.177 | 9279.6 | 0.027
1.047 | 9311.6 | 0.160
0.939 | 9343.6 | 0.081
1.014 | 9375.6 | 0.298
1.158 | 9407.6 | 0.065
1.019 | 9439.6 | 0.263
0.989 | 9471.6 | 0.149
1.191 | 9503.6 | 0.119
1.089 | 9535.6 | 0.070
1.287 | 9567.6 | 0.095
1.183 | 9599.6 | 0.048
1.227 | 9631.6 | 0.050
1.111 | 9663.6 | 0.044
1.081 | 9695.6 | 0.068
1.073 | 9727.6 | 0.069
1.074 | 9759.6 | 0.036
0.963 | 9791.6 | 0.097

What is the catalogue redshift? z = 0.585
